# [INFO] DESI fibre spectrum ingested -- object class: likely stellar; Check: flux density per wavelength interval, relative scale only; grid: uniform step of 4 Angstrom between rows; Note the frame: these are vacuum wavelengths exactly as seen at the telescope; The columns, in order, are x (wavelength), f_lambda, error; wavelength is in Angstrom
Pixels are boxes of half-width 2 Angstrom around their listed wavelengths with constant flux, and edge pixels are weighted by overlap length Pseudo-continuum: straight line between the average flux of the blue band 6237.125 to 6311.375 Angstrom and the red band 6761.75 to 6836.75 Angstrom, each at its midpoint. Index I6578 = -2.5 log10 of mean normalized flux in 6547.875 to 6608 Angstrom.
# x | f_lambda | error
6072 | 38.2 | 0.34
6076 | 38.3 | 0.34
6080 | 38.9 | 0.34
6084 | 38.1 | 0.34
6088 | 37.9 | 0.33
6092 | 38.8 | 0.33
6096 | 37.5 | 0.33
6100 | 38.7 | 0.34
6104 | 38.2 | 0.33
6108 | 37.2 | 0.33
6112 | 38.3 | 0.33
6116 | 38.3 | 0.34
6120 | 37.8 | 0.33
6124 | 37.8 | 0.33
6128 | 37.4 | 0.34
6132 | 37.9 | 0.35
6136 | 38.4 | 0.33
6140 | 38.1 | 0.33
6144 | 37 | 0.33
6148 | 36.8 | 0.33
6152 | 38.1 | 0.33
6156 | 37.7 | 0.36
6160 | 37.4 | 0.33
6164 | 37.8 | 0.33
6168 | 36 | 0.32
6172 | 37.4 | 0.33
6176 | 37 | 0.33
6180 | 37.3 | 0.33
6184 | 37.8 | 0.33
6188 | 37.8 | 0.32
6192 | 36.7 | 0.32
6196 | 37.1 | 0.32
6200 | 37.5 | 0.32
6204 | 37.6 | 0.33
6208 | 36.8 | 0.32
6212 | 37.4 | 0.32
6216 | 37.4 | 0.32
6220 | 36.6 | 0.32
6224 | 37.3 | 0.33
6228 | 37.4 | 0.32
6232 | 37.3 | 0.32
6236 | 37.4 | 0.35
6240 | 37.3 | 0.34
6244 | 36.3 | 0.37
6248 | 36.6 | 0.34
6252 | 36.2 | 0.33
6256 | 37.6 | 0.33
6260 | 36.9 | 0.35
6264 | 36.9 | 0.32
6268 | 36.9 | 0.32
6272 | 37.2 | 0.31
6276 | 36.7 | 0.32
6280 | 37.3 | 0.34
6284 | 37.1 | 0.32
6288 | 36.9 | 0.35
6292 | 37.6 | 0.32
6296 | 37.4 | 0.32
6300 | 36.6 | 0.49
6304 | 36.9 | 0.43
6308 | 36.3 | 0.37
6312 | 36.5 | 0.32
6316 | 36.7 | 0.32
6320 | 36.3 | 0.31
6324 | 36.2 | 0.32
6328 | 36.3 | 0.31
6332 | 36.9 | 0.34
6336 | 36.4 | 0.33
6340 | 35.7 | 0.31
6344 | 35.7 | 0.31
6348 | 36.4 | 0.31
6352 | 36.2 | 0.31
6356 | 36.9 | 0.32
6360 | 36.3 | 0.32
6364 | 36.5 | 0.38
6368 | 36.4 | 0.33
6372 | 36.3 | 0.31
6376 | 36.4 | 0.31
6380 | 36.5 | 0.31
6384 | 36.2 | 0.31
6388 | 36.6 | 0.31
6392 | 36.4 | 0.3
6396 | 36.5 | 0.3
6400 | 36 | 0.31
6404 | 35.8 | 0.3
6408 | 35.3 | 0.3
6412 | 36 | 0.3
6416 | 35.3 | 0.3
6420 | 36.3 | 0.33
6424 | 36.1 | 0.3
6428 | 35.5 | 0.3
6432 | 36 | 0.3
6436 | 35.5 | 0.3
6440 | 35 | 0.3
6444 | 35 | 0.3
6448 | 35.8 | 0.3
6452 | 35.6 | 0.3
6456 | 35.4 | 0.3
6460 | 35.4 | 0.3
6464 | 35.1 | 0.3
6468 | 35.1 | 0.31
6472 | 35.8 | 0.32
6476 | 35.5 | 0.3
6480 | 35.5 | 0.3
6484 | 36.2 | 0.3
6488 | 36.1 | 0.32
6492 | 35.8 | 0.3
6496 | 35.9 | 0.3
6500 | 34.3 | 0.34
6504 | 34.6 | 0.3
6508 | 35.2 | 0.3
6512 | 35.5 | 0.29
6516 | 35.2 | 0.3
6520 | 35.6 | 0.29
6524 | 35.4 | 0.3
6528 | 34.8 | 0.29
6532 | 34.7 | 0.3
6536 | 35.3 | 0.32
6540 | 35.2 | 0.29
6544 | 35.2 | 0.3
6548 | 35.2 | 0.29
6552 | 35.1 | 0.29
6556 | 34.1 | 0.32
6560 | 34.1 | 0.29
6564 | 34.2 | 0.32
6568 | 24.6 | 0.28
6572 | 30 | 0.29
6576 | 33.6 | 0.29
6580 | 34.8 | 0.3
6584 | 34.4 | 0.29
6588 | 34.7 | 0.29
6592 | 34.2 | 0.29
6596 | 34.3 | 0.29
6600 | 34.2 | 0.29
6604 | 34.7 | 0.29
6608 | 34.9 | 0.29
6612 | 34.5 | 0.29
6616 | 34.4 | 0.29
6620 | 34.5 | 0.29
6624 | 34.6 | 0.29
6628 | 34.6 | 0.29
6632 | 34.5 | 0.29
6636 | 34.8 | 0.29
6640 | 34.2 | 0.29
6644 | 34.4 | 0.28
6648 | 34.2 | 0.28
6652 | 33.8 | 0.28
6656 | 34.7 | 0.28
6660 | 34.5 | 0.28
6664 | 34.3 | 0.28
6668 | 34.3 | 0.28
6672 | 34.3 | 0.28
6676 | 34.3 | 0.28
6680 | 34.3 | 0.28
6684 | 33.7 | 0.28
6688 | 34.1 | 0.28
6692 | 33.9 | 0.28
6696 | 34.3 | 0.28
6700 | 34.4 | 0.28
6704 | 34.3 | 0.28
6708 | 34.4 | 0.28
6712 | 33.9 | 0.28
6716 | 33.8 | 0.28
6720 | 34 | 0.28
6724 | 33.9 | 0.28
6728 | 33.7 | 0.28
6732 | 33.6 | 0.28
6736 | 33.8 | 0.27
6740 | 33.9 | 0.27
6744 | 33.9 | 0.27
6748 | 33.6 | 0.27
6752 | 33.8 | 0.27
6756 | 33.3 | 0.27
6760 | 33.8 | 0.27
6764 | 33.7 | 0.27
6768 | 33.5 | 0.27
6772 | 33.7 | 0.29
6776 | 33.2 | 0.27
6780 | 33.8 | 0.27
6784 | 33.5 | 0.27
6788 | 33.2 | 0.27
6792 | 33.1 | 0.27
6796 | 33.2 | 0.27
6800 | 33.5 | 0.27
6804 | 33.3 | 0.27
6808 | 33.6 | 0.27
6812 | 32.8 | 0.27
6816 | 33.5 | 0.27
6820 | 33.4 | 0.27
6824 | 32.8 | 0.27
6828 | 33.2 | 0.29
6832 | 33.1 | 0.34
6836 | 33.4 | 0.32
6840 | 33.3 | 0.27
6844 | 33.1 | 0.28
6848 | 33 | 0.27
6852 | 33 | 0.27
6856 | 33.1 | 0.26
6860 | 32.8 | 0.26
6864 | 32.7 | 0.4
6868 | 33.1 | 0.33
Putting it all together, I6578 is 0.04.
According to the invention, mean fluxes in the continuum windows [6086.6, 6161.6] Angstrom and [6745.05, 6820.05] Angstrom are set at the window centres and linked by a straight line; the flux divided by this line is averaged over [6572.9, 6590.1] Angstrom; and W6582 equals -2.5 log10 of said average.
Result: 0.02 mag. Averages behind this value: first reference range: 37.9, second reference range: 33.5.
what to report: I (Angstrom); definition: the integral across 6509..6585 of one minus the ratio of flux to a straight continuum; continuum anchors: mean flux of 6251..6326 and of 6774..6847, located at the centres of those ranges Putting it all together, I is 2.2 Angstrom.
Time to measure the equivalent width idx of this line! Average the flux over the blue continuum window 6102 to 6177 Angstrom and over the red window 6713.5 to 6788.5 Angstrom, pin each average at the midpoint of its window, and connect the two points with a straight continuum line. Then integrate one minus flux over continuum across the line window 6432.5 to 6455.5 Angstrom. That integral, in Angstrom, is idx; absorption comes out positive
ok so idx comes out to 0.2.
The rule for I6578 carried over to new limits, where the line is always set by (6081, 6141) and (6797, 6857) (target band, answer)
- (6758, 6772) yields 0.00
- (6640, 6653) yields 0.01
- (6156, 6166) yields 0.00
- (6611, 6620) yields 0.01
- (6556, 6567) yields 0.05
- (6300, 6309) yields 0.00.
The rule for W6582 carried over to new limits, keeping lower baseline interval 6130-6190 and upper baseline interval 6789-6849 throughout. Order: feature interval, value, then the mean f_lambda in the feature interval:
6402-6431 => 0.00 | 35.8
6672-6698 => 0.00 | 34.1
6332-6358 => 0.00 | 36.3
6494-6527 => 0.00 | 35.2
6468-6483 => 0.00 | 35.6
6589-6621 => 0.00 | 34.5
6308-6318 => 0.00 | 36.5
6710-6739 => 0.00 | 33.8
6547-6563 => 0.01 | 34.6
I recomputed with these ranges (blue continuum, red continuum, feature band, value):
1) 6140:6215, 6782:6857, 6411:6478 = 0.1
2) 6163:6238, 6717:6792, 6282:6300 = -0.3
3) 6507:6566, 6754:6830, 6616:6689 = -0.2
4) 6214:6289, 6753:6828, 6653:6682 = -0.1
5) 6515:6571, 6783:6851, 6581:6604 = -0.3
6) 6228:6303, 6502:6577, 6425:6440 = -0.2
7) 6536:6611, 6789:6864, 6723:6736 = -0.1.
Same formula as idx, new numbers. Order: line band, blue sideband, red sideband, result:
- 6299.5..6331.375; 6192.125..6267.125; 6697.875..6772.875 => 0.0 Angstrom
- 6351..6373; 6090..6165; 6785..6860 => -0.1 Angstrom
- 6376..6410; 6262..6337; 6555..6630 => -0.4 Angstrom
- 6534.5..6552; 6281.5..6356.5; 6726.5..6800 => -0.1 Angstrom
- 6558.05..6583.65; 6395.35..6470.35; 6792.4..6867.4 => 2.0 Angstrom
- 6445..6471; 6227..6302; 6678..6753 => 0.2 Angstrom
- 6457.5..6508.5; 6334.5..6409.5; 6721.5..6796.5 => 0.1 Angstrom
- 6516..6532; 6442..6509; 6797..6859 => 0.0 Angstrom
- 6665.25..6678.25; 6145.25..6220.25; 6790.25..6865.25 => -0.1 Angstrom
